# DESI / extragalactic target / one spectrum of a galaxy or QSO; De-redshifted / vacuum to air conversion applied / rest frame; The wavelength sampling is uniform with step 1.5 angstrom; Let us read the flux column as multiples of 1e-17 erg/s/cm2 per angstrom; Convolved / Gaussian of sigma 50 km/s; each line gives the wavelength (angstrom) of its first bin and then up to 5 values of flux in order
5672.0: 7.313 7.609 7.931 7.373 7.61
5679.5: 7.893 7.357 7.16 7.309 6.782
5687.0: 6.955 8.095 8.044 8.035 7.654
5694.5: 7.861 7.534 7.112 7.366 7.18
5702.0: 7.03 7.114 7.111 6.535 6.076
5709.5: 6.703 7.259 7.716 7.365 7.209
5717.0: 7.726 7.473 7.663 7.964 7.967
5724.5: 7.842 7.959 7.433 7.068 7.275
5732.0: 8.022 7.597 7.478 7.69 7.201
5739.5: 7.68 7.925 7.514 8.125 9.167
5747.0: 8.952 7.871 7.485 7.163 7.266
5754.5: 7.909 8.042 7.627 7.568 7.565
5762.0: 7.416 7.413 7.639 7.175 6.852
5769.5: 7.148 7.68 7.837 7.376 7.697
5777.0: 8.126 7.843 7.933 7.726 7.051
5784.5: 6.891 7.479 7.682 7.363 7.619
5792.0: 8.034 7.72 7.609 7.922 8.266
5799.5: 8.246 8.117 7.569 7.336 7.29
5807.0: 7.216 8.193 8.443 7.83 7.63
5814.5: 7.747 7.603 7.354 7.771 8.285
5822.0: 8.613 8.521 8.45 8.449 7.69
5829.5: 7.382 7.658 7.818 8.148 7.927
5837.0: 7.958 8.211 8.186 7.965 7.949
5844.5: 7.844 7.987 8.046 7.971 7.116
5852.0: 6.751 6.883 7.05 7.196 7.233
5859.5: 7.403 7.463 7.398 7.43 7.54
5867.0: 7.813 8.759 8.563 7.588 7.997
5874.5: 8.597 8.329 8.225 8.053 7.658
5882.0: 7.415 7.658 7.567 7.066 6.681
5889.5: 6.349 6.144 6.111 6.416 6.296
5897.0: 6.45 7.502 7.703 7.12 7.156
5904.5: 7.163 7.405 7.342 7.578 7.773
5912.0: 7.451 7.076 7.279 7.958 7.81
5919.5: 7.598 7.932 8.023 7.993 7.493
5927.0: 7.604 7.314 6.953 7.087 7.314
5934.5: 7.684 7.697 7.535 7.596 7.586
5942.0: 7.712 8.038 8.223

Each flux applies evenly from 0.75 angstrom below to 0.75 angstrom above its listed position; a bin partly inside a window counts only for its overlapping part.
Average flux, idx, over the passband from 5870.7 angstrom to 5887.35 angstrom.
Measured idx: 7.83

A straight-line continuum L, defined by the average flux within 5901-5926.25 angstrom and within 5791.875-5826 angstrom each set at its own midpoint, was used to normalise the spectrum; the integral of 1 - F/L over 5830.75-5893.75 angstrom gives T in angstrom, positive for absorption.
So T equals 1.0 angstrom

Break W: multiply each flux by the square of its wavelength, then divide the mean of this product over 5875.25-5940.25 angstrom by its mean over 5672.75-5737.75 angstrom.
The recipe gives 1.1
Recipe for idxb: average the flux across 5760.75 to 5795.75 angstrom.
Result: 7.54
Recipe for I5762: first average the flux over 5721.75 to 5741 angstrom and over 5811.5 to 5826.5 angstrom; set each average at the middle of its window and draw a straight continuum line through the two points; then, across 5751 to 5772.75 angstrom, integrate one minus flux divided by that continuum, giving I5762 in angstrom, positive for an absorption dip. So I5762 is 0.8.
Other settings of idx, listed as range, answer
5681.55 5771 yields 7.51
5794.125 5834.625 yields 7.89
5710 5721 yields 7.48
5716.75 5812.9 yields 7.69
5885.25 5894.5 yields 6.52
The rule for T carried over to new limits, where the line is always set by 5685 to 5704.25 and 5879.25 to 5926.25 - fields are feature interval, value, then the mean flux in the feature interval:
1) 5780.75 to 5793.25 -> -0.2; 7.49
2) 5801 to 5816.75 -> -0.8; 7.71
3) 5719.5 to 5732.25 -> -0.4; 7.68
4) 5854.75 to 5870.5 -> -0.7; 7.63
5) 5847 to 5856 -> 0.0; 7.28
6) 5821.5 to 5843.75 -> -2.2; 8.06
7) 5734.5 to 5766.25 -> -1.4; 7.74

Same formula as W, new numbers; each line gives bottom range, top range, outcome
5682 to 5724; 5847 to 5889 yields 1.09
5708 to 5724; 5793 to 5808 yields 1.07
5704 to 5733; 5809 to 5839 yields 1.12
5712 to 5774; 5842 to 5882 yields 1.05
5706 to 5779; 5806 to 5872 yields 1.06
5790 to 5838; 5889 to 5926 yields 0.95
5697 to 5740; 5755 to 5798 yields 1.05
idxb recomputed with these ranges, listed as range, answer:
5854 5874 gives 7.65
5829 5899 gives 7.53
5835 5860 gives 7.63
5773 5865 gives 7.73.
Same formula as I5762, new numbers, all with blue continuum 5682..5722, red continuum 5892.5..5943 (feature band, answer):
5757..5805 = -1.7 angstrom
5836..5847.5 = -1.0 angstrom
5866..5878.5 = -1.4 angstrom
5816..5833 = -1.4 angstrom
